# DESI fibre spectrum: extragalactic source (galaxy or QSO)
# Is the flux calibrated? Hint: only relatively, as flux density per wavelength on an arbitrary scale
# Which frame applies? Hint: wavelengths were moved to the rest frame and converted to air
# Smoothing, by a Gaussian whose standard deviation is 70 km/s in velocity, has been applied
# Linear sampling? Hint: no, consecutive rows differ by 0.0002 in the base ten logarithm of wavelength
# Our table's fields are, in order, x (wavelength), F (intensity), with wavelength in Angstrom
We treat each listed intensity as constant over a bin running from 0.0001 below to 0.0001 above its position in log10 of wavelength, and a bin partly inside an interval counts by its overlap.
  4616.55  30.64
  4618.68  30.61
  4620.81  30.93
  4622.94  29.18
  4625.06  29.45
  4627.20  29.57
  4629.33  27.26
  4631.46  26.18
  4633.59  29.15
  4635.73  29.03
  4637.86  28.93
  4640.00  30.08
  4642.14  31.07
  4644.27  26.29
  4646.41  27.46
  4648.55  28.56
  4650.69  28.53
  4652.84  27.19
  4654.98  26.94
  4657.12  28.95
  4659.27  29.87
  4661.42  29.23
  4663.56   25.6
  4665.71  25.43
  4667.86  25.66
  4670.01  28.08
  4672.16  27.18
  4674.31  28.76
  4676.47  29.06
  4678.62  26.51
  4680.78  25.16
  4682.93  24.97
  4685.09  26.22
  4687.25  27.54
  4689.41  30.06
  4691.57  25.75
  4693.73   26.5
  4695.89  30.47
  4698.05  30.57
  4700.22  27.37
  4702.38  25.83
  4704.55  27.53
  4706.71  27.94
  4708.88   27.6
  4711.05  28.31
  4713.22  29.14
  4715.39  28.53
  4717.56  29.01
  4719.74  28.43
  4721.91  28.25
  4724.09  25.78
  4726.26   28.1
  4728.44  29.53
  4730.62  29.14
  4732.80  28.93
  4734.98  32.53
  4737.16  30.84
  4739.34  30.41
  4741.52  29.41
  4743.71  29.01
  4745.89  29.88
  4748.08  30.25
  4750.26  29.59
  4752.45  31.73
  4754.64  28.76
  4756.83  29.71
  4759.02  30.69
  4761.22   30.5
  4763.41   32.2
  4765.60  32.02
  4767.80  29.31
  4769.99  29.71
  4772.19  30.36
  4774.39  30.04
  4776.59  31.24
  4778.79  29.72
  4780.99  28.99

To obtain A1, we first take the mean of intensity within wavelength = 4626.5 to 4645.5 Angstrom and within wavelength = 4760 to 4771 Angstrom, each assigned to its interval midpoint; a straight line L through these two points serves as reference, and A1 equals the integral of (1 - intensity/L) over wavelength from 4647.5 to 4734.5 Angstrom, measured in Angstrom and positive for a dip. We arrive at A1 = 4.9 Angstrom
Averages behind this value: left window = 28.6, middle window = 27.8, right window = 30.8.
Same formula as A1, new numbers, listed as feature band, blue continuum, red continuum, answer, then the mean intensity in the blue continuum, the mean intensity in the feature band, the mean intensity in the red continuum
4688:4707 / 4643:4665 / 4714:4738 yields 0.4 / 27.9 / 28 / 29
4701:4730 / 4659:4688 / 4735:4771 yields 0.8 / 27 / 28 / 30.3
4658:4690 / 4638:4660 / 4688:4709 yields 1.1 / 28.5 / 27.2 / 28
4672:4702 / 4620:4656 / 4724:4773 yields 1.7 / 28.6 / 27.6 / 30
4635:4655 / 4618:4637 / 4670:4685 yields -0.1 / 29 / 28.5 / 27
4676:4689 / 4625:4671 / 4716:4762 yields 0.9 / 28.1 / 26.6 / 29.5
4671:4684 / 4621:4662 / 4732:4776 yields 1.0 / 28.6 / 27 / 30.3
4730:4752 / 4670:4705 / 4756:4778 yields -0.4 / 27.5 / 30.1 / 30.6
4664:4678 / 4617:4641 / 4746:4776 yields 1.1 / 29.2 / 27.3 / 30.4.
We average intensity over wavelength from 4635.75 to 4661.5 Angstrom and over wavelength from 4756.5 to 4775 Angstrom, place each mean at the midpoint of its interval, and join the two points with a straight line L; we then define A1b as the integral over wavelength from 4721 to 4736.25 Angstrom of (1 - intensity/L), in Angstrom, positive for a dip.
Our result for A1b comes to 0.5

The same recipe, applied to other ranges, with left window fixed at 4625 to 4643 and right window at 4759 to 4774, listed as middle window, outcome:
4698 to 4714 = 1.07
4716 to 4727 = 0.78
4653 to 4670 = 1.07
